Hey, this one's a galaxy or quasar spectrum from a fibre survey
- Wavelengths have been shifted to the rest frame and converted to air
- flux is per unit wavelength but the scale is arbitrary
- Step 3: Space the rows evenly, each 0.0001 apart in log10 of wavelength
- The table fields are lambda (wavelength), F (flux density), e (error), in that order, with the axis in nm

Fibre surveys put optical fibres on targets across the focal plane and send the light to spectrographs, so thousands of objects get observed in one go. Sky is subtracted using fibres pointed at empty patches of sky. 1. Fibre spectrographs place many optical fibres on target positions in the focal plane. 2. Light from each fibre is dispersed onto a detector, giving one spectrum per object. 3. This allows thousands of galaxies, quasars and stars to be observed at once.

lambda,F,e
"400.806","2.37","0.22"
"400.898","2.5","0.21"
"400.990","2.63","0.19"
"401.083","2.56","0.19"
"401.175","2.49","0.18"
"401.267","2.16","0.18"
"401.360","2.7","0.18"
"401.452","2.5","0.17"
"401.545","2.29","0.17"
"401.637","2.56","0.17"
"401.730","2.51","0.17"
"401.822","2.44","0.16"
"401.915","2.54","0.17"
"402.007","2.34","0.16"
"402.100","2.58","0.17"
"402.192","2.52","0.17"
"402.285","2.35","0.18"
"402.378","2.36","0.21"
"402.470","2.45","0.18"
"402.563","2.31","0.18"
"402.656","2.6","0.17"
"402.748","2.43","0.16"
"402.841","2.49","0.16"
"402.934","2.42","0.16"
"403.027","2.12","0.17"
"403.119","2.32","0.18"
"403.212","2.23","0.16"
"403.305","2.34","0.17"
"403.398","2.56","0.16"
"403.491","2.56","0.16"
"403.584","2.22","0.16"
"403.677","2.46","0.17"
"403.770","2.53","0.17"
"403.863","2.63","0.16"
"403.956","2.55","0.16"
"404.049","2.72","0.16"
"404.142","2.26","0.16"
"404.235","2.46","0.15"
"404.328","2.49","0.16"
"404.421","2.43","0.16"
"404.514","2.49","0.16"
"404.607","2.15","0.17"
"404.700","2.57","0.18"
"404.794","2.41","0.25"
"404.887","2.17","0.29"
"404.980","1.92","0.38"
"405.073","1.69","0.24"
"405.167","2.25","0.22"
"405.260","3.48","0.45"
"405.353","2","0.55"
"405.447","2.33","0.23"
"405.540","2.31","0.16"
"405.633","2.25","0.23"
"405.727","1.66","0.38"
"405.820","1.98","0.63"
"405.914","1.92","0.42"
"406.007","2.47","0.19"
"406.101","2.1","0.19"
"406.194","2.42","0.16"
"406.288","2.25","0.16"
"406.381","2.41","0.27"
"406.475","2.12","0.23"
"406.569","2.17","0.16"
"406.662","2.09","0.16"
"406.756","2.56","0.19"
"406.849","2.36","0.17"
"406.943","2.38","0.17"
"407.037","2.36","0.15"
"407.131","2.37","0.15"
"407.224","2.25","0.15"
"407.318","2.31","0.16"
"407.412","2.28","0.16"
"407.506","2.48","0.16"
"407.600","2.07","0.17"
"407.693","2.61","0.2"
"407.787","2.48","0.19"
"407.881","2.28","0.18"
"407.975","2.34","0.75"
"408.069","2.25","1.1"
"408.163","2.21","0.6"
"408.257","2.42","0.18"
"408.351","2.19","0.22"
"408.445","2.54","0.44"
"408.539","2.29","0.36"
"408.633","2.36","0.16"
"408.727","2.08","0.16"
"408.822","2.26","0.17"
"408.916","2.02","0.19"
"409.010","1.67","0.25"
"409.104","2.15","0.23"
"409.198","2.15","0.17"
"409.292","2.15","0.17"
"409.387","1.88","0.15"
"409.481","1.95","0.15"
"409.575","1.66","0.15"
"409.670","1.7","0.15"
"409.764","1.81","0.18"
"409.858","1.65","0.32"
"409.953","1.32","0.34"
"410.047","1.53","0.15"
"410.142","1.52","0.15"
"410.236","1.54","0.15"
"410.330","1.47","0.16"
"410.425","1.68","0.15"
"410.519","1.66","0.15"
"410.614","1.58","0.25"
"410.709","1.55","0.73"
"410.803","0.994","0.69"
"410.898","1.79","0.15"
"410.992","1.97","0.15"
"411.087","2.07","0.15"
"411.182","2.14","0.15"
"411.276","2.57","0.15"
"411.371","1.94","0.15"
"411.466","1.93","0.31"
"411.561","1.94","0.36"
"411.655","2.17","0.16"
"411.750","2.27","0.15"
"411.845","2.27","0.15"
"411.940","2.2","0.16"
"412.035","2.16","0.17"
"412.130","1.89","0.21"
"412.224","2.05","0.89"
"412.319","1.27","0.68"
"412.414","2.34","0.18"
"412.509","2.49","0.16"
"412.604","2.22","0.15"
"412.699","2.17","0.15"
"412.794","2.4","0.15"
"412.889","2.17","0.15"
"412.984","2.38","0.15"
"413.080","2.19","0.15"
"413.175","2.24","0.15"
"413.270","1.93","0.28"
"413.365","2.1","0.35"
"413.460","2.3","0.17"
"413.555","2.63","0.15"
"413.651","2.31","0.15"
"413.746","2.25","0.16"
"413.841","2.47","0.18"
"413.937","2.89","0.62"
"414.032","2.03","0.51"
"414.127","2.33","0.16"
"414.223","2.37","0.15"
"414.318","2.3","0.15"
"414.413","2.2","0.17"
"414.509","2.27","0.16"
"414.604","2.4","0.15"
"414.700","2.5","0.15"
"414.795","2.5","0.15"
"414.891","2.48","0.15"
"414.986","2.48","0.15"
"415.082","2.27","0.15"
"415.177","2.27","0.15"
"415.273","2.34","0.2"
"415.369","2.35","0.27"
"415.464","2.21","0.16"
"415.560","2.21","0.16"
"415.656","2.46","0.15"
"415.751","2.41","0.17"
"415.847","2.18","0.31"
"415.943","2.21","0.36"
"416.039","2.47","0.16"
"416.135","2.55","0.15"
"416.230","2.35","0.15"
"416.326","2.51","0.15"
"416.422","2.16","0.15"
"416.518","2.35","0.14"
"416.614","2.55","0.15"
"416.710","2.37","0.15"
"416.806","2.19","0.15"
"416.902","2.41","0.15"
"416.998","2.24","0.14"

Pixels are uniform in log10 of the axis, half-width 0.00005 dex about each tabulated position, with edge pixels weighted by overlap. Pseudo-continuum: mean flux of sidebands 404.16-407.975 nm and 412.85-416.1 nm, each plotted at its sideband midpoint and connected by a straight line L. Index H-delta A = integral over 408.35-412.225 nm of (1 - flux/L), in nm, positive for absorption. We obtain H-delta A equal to 0.66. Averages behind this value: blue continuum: 2.3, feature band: 1.92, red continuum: 2.33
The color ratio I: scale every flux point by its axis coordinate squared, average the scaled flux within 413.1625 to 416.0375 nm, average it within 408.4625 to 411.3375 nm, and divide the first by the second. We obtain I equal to 1.29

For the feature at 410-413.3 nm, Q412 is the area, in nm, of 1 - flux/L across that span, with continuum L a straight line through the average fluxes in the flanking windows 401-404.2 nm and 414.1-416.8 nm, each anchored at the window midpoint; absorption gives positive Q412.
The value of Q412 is 0.58 nm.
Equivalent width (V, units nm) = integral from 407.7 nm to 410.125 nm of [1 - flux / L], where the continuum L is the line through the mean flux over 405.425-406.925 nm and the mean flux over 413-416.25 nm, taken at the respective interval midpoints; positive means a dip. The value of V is 0.21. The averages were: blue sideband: 2.21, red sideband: 2.34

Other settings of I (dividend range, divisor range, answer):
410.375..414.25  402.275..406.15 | 0.93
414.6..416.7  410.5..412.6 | 1.22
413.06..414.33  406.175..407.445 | 1.04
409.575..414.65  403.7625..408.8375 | 0.91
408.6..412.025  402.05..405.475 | 0.81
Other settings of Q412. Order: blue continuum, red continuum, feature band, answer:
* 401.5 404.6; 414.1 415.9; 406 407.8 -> 0.06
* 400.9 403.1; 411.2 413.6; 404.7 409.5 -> 0.15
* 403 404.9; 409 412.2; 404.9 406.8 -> 0.03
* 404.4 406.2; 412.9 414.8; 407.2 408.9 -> -0.03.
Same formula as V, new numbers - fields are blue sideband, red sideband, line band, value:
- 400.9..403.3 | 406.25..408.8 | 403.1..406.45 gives 0.06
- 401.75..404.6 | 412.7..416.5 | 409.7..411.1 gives 0.46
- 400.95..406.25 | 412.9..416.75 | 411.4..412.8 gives 0.15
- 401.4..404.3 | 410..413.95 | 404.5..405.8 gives 0.05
